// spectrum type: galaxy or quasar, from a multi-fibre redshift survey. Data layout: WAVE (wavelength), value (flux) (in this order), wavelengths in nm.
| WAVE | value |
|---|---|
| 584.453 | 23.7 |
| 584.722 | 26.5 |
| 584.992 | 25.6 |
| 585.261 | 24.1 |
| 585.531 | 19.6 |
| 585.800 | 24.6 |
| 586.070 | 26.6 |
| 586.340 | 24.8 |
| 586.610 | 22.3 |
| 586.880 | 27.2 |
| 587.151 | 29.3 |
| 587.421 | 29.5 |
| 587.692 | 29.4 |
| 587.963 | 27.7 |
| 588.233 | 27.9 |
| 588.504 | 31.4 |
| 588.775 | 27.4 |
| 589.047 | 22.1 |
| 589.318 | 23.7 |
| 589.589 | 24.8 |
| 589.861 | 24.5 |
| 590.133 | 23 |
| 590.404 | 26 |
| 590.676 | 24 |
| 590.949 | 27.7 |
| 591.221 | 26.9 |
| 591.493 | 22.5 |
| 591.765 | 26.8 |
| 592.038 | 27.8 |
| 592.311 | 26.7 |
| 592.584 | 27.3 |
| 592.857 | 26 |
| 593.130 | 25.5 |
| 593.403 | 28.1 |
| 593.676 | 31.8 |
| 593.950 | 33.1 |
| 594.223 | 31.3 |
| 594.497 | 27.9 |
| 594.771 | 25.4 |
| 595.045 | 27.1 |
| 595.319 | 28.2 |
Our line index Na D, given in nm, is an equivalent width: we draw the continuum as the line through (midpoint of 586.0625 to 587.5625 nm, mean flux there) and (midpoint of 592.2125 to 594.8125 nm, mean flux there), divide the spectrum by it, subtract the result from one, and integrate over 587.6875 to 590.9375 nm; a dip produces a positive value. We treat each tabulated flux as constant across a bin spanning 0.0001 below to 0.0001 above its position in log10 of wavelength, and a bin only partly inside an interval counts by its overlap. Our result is 0.16 nm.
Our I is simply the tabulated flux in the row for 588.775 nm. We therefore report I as 27.4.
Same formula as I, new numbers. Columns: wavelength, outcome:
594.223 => 31.3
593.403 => 28.1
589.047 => 22.1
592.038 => 27.8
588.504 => 31.4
